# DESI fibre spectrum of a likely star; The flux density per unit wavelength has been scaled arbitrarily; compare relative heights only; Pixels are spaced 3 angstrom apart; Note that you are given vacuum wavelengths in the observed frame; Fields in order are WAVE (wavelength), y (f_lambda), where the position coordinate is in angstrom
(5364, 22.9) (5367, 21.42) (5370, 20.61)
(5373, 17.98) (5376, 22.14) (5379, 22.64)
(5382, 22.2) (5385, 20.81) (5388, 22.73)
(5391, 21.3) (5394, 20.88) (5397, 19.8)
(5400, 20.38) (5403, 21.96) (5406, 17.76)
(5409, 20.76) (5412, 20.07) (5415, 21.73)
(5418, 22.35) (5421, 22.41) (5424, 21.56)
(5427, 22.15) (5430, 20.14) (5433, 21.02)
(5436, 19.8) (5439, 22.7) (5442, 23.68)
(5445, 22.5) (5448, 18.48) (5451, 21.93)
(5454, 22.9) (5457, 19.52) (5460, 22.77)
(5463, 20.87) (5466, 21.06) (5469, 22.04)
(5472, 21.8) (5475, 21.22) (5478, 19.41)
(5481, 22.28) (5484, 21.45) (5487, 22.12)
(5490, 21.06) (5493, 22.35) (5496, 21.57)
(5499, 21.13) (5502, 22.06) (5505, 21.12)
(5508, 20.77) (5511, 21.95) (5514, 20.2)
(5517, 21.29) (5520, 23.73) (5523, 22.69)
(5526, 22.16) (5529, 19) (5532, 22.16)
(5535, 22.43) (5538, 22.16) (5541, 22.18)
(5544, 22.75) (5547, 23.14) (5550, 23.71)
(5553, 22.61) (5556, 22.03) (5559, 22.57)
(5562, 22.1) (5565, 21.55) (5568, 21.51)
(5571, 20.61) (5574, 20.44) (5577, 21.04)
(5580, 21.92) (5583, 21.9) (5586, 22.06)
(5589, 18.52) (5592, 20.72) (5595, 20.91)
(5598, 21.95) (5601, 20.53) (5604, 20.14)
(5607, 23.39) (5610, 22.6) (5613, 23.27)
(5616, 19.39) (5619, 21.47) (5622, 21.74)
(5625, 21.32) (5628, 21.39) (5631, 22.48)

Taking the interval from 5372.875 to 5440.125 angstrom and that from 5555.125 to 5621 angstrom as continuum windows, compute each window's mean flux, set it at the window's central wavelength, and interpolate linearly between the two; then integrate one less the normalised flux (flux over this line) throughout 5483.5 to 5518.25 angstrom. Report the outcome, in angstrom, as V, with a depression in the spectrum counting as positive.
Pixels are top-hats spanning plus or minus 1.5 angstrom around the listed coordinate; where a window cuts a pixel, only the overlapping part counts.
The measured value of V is -0.24 angstrom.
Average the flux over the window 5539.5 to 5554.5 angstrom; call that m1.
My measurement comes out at 22.9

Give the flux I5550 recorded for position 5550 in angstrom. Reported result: 23.71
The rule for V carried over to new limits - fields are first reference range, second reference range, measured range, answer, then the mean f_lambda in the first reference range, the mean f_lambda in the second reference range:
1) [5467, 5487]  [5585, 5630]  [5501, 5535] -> -0.3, 21.4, 21.3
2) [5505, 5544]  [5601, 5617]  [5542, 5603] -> 0.3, 21.7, 21.7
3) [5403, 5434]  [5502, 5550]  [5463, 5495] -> 0.1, 21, 21.9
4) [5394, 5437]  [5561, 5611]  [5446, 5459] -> 0.1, 20.9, 21.3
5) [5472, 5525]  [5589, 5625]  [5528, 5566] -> -1.4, 21.6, 21.3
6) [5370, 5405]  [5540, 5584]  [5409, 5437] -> 0.0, 21.1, 22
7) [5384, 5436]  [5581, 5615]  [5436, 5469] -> -0.7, 21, 21.4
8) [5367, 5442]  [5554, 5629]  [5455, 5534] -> -0.7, 21.1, 21.4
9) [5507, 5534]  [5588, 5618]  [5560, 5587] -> -0.2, 21.6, 21.2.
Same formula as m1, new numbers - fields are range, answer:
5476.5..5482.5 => 20.8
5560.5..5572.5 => 21.4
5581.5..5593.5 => 20.8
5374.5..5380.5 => 22.4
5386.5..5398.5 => 21.2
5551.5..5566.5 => 22.2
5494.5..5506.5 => 21.5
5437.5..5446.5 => 23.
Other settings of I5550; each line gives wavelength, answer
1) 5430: 20.14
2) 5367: 21.42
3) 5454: 22.9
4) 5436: 19.8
